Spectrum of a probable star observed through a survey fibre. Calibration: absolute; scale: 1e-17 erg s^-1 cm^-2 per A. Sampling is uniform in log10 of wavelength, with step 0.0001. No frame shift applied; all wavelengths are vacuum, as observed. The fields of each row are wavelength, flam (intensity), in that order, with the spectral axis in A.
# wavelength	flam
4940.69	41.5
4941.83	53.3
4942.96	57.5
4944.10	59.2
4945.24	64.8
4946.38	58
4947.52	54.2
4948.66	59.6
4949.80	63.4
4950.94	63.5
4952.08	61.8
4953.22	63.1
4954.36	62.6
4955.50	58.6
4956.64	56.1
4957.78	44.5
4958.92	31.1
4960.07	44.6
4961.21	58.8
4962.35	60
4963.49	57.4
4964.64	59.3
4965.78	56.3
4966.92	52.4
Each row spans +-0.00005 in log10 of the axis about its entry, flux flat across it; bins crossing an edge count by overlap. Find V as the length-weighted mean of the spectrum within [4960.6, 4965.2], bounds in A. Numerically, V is 58.8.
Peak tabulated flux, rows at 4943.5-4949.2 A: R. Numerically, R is 64.8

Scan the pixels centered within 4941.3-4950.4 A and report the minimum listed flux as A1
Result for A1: 53.3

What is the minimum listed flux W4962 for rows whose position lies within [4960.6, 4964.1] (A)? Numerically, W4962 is 57.4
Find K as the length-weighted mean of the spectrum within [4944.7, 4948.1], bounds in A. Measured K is 58.9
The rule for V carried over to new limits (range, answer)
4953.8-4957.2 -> 59.1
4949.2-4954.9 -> 62.9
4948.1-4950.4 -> 61.5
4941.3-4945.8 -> 58.8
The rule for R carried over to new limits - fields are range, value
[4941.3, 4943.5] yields 57.5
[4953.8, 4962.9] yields 62.6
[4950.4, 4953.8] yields 63.5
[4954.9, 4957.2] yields 58.6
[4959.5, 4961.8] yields 58.8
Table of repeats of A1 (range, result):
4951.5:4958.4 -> 44.5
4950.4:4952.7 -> 61.8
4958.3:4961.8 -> 31.1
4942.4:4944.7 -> 57.5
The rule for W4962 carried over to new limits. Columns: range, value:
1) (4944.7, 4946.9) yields 58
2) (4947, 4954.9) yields 54.2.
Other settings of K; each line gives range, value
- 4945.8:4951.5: 59.7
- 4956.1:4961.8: 47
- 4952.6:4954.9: 62.9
